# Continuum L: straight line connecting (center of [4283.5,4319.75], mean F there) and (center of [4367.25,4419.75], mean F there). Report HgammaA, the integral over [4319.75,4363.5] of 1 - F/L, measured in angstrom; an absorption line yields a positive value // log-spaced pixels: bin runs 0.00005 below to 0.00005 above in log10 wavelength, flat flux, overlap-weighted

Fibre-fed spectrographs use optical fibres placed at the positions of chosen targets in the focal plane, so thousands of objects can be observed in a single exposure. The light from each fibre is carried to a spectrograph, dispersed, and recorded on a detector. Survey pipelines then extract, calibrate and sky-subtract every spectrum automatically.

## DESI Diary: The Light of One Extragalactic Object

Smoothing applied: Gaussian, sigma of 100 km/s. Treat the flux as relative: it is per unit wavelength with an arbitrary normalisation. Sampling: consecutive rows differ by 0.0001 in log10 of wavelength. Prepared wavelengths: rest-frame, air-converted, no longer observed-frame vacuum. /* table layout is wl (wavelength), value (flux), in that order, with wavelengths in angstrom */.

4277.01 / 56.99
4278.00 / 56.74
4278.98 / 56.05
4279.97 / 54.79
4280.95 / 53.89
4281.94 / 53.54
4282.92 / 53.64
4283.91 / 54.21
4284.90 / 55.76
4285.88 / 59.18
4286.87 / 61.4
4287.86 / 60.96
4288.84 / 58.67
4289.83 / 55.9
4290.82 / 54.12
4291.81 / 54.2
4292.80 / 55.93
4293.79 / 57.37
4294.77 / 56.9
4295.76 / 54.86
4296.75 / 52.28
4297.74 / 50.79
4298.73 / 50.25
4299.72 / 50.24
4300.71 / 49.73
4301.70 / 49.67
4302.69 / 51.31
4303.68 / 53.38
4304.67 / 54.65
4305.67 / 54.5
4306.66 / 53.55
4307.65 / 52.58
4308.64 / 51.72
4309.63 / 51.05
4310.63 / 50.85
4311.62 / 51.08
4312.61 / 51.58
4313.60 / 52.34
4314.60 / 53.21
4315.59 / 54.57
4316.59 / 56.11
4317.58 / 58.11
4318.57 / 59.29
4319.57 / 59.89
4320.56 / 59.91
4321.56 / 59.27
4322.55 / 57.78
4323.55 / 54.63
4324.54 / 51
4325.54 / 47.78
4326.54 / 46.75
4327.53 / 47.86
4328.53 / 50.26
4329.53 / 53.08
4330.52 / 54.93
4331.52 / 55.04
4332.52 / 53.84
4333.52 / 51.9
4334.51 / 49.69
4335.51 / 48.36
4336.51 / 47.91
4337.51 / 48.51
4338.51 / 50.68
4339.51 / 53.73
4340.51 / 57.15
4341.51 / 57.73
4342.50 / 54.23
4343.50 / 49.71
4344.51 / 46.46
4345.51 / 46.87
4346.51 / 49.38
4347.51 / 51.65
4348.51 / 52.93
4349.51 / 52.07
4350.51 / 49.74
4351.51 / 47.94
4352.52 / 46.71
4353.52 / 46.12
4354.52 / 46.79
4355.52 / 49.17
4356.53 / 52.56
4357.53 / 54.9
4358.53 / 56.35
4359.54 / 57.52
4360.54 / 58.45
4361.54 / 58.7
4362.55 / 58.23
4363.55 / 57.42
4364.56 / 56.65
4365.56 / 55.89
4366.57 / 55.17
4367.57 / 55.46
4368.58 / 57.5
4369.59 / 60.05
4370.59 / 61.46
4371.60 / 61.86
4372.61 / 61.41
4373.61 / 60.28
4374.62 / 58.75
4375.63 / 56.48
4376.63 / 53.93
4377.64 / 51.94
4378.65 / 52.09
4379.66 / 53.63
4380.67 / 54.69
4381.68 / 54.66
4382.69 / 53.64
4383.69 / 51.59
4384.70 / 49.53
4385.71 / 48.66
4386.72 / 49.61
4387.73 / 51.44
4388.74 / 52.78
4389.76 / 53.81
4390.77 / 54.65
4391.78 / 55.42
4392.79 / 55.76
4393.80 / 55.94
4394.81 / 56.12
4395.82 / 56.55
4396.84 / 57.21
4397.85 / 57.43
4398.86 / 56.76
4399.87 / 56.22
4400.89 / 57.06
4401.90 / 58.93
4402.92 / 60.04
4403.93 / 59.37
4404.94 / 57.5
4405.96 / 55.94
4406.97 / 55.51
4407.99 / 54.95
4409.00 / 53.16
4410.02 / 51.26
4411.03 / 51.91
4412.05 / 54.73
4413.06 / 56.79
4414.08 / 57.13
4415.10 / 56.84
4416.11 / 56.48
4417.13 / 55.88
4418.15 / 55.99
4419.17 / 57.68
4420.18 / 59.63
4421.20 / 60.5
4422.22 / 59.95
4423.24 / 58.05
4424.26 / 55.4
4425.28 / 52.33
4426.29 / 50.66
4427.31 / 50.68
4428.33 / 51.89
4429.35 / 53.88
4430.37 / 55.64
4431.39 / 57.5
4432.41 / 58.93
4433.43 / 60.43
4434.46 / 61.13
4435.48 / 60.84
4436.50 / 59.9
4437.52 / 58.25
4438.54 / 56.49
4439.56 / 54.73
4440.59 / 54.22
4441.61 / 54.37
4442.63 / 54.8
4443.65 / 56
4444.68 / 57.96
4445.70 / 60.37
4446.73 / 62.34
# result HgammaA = 2.1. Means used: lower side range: 54.3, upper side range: 55.7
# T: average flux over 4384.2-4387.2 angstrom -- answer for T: 49.3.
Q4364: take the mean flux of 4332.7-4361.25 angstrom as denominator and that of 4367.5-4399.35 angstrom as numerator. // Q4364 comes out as 1.1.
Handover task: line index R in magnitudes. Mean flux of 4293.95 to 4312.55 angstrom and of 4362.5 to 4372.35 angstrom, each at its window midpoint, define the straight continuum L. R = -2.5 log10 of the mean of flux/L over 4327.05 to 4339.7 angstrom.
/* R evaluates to 0.08 mag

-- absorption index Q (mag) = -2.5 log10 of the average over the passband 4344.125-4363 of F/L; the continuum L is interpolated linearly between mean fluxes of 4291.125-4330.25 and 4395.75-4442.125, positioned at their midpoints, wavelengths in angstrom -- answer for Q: 0.058 mag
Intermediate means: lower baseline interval 53.4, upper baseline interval 56.4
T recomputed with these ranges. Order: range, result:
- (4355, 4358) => 52.1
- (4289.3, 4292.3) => 54.7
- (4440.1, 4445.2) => 55.5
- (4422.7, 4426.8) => 54.2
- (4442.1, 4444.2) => 55.4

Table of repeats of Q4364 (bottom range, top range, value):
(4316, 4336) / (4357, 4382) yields 1.06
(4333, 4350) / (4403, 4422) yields 1.10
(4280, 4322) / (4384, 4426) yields 1.02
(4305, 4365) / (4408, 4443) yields 1.06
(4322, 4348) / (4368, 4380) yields 1.12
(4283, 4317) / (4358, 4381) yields 1.06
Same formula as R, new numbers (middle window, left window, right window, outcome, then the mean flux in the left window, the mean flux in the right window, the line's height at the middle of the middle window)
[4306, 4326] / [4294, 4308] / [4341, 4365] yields -0.037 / 52.6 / 52.4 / 52.5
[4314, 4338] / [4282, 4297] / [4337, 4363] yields 0.010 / 56.4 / 52.1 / 53.8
